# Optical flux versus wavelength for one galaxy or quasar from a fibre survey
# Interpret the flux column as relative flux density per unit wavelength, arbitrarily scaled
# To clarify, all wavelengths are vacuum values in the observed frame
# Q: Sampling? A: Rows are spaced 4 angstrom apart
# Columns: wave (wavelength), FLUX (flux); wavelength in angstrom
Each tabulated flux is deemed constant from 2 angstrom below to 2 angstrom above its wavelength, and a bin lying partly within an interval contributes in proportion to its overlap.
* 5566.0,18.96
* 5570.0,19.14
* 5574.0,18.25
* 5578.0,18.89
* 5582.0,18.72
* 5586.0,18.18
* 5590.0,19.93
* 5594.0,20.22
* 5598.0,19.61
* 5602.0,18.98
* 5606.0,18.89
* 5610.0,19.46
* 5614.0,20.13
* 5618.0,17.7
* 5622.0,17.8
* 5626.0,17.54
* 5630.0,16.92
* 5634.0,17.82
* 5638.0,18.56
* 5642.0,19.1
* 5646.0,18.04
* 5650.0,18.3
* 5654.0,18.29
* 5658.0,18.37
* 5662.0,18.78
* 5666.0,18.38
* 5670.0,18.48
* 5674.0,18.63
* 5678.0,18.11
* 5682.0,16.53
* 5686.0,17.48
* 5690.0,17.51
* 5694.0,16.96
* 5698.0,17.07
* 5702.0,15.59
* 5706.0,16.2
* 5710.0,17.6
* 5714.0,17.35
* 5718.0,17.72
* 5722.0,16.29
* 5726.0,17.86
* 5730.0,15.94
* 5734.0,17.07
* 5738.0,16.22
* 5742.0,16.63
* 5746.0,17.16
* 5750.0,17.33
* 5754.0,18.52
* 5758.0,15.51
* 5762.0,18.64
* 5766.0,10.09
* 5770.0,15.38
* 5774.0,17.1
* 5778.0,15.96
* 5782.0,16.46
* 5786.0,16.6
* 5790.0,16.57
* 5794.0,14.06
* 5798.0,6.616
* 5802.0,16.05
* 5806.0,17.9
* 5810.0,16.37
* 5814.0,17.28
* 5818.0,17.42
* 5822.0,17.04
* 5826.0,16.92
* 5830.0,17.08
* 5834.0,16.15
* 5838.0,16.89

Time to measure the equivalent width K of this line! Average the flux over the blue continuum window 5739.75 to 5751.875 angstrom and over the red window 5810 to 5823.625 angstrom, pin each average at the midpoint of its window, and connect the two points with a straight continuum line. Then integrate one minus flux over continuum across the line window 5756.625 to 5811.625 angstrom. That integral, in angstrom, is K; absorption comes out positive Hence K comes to 6.0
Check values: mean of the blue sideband 17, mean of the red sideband 17.1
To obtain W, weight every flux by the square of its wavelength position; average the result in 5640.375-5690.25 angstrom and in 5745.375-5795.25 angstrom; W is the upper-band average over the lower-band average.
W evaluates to 0.92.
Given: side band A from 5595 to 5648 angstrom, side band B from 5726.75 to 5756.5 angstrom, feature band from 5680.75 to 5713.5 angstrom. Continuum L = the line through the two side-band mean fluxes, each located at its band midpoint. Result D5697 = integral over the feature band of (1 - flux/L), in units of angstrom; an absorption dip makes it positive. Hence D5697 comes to 1.2 angstrom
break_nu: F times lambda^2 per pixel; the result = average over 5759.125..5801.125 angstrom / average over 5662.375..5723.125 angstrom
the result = 0.88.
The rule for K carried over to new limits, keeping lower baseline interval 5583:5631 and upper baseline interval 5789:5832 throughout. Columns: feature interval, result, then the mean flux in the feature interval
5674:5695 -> 0.2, 17.5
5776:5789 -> -0.2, 16.4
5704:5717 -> 0.1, 17.1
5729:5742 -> 0.3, 16.5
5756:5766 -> 0.5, 15.7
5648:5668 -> -0.4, 18.4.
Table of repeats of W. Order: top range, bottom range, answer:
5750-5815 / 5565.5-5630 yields 0.88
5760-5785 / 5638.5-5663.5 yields 0.88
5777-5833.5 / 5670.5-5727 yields 0.96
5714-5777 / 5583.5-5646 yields 0.92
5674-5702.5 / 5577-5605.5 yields 0.93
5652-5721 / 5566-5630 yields 0.96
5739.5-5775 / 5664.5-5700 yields 0.94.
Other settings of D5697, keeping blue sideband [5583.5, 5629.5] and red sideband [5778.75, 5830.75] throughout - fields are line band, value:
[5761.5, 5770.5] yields 1.37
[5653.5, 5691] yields -0.39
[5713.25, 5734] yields 0.09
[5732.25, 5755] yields -0.43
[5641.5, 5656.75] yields -0.11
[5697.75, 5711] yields 0.69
